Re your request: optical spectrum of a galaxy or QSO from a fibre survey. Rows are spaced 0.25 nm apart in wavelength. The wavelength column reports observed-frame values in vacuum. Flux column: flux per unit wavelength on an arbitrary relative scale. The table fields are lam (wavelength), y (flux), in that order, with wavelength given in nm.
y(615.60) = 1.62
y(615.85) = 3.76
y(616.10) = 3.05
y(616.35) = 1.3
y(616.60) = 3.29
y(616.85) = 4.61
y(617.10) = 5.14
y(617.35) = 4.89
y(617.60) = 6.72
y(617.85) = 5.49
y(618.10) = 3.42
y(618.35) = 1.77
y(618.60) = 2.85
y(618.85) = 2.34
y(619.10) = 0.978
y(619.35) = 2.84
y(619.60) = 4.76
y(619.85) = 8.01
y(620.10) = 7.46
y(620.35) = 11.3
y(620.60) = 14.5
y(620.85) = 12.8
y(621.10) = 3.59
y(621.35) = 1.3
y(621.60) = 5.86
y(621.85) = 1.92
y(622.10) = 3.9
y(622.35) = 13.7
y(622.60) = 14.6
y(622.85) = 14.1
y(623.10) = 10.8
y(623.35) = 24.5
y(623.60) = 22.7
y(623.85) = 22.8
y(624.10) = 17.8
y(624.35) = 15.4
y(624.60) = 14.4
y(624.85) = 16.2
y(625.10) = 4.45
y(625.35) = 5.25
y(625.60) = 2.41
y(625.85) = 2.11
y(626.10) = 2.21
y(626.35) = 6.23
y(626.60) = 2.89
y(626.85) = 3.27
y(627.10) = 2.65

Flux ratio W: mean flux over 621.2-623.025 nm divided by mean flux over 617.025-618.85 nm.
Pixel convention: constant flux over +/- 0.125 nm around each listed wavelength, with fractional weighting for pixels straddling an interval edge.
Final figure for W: 1.9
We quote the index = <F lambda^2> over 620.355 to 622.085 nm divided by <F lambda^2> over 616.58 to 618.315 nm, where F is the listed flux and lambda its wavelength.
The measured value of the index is 1.46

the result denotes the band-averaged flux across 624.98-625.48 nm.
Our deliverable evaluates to 4.83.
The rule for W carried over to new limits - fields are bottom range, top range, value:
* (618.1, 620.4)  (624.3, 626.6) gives 1.61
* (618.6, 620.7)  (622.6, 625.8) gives 2.25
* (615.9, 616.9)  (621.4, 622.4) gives 1.81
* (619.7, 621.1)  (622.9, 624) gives 1.96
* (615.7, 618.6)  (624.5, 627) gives 1.50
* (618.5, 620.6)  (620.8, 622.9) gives 1.34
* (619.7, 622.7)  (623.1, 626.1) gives 1.58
